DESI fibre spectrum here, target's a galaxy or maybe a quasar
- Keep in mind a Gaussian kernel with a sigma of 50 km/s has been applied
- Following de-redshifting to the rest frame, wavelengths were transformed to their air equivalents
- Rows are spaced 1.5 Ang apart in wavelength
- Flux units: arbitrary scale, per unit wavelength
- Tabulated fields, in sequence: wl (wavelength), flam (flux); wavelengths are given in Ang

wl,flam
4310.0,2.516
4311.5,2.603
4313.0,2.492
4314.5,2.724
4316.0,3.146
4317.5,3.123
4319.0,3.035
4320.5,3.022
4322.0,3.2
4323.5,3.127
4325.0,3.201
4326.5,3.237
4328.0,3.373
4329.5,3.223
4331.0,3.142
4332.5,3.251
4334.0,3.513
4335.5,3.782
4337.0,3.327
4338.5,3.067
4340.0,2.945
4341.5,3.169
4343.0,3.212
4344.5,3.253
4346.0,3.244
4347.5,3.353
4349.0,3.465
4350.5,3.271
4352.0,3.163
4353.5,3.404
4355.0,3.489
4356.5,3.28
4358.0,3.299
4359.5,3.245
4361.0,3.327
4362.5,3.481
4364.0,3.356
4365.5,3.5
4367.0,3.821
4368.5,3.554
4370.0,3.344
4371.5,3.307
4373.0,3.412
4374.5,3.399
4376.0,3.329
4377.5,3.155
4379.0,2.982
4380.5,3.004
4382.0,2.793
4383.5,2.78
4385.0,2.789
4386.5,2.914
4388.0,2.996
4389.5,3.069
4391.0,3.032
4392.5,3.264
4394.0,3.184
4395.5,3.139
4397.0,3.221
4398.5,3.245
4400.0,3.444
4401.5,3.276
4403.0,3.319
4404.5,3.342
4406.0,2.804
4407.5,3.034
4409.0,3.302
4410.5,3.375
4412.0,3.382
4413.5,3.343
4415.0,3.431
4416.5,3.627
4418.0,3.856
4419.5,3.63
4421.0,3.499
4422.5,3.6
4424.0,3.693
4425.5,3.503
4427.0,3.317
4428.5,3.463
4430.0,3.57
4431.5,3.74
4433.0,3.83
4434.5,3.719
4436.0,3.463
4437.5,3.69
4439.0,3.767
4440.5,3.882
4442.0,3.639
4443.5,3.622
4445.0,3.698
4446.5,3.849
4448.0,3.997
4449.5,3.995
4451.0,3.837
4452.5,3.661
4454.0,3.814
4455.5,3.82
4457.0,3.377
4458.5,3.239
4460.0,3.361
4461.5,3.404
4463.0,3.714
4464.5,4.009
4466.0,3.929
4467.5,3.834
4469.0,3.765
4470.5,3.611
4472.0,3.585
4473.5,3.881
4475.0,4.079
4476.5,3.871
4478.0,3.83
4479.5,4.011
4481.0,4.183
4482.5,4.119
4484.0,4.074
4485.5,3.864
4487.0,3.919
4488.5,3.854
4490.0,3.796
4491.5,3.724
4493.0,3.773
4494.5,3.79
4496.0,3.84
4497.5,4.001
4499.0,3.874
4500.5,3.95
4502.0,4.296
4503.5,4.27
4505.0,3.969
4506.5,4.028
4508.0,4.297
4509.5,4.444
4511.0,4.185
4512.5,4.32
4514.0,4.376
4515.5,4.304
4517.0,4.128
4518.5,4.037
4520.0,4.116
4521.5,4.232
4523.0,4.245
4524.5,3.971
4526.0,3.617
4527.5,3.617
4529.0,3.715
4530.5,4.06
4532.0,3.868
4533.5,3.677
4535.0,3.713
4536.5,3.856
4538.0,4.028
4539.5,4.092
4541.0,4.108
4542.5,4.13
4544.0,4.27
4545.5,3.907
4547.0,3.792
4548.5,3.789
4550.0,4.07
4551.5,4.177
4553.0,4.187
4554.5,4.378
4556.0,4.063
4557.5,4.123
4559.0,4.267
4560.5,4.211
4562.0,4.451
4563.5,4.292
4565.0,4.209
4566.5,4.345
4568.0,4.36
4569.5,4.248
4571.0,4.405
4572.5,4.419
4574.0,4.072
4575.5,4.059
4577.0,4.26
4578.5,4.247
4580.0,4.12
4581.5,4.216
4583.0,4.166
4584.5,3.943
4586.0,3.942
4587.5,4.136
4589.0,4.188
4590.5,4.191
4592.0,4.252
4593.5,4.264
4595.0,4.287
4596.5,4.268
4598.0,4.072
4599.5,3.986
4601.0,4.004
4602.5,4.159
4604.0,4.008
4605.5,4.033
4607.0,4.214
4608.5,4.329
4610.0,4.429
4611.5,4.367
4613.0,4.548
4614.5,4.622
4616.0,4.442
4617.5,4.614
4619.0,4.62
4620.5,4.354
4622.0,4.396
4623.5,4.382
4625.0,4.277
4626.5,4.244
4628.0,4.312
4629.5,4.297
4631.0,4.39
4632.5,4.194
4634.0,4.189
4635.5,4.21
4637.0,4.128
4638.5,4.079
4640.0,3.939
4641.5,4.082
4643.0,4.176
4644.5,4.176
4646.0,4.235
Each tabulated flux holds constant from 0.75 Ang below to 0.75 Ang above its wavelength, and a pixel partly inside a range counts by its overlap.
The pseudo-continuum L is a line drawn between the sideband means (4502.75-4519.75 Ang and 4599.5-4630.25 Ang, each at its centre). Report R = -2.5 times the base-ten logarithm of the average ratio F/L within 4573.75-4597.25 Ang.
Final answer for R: 0.03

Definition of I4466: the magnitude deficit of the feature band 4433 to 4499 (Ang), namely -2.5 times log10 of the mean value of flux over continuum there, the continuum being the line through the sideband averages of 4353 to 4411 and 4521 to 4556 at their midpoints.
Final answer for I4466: -0.05 mag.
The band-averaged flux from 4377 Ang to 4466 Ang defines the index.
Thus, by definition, 3.44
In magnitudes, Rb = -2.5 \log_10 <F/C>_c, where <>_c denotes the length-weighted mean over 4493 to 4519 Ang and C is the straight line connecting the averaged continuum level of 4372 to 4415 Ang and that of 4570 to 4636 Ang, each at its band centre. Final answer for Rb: -0.10 mag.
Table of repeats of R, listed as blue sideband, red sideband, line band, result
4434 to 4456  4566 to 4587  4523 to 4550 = 0.04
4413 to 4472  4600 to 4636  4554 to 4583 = -0.03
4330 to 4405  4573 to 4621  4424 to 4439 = -0.02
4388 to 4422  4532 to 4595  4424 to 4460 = -0.05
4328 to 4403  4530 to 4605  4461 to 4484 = -0.04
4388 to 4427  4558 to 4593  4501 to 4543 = -0.03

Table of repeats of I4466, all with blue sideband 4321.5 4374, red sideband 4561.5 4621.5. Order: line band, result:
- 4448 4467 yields 0.01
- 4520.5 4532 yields 0.02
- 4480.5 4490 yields -0.04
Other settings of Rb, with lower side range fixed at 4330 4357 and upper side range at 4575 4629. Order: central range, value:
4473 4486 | -0.05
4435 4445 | -0.01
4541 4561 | -0.01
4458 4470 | 0.02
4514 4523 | -0.07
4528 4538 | 0.05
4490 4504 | -0.02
